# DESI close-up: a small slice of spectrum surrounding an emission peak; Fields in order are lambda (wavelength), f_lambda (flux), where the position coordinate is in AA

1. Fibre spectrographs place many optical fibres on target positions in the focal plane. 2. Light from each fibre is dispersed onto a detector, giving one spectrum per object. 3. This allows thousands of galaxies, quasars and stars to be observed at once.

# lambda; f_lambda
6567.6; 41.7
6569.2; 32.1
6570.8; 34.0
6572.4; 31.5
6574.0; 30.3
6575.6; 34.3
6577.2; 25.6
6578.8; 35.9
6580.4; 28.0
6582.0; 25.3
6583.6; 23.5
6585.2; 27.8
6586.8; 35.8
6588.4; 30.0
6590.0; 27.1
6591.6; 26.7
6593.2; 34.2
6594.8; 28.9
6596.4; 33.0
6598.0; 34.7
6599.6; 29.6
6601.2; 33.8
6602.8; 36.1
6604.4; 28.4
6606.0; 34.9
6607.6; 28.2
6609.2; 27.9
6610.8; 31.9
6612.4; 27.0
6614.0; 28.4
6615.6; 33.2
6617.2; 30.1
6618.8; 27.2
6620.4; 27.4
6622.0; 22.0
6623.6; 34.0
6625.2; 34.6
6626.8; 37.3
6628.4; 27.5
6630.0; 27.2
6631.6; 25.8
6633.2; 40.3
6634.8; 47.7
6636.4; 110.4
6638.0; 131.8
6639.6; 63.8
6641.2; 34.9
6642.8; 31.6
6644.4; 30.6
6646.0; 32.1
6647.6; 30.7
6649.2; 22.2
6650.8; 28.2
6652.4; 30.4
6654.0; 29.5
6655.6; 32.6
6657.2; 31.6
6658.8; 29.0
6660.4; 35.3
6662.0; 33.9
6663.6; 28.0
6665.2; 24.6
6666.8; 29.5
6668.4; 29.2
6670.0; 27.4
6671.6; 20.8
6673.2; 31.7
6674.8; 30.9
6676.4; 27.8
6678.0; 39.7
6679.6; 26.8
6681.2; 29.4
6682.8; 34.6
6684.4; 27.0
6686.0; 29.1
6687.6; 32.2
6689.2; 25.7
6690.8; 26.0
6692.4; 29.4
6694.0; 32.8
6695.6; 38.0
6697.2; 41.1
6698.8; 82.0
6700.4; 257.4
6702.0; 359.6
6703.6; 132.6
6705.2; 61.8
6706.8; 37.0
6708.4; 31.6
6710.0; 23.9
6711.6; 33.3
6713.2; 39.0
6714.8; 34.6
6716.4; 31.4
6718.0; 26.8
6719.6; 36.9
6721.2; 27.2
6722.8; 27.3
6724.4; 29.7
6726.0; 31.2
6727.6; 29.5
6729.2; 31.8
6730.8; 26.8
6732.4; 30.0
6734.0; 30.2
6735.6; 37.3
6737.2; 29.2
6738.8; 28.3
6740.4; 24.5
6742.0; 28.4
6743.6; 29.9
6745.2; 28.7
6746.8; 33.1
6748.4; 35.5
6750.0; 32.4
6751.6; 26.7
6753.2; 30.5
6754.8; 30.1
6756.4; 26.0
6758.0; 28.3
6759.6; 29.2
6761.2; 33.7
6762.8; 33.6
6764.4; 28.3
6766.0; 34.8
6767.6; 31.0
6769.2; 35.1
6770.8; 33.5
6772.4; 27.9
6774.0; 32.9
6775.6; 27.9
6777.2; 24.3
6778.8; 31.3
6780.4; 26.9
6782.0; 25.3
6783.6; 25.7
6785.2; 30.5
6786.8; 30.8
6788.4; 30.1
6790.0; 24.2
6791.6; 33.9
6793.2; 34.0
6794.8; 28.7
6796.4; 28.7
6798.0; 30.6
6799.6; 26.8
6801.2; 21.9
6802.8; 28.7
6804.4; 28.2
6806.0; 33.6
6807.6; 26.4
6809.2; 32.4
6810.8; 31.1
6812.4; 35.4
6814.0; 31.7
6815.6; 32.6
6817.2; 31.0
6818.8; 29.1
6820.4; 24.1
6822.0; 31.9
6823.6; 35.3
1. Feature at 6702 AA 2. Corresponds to [O III]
